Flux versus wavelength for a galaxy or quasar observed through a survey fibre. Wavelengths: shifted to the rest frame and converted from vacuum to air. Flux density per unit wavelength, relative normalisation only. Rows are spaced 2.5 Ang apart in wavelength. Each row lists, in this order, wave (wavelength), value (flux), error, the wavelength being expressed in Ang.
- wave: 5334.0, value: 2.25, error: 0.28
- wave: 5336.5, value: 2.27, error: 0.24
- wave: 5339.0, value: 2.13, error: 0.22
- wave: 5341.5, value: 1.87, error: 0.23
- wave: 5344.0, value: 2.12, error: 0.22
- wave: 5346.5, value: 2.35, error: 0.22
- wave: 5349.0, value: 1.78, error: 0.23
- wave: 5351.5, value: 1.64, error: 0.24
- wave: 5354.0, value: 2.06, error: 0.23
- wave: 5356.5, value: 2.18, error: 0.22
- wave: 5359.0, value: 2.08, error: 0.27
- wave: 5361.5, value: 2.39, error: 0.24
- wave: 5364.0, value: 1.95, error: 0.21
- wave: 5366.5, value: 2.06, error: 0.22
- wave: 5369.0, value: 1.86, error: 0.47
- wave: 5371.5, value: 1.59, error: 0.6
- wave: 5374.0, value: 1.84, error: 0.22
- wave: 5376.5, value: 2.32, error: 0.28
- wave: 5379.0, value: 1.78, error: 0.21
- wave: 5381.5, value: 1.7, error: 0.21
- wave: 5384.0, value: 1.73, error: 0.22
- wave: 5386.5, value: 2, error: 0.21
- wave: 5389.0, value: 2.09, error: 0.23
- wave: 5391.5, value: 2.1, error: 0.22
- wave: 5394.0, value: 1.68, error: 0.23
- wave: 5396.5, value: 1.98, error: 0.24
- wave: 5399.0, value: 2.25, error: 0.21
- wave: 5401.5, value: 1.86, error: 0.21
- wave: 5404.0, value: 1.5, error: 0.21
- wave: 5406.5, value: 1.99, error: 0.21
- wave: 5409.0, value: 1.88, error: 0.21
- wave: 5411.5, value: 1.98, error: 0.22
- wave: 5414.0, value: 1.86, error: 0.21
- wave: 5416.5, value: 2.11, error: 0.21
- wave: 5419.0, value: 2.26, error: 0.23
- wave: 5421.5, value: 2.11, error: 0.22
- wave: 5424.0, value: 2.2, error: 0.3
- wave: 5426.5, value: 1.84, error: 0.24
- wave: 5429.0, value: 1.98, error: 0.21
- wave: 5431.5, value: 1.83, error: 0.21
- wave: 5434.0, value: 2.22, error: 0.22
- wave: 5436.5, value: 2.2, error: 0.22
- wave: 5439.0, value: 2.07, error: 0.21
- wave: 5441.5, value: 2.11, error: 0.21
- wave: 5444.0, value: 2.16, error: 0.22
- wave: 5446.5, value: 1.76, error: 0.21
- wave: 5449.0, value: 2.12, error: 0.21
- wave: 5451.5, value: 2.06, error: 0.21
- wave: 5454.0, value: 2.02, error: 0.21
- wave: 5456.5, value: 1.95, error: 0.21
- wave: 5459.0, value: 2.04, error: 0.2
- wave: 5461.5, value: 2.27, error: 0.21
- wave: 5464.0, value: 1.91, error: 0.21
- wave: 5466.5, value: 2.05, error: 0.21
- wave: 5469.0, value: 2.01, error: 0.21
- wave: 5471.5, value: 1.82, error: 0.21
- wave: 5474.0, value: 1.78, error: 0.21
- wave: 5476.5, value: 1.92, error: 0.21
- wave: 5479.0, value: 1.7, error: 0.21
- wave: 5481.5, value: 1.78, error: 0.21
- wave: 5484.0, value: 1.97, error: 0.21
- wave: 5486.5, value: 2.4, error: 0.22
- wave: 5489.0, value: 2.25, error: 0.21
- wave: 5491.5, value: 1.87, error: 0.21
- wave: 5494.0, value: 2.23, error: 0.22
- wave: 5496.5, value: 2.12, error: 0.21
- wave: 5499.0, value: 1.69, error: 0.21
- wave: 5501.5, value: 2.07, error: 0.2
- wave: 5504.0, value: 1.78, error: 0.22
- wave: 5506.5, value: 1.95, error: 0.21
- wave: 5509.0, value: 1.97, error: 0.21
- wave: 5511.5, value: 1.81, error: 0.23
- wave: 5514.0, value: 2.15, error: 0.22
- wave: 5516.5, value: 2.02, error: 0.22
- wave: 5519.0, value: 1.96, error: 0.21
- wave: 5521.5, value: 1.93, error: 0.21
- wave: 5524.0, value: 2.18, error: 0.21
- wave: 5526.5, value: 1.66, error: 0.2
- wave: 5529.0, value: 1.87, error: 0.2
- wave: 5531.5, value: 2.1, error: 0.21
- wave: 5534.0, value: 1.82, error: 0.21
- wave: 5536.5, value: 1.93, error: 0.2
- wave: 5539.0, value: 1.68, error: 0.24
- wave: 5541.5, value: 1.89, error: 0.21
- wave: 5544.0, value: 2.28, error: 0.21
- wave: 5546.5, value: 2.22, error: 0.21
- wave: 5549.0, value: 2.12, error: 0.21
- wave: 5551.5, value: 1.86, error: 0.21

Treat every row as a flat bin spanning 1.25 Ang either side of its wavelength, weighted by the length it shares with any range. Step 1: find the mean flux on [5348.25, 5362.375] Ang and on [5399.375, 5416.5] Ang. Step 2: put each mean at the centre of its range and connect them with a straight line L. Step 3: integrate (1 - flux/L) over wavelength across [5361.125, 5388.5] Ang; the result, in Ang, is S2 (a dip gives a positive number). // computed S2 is 0.7 Ang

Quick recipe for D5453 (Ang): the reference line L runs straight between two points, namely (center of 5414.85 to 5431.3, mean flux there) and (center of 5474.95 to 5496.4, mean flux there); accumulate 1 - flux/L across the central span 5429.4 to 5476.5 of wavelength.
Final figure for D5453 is 0.5 Ang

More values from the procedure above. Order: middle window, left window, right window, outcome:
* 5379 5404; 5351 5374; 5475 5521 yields 1.0 Ang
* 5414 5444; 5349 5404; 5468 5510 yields -2.0 Ang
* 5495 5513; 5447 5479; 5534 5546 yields 0.4 Ang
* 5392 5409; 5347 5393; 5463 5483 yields 0.4 Ang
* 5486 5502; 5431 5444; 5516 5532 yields -0.6 Ang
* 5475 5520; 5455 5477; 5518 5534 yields -0.5 Ang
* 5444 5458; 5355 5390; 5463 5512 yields -0.3 Ang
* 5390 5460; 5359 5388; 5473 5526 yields -1.9 Ang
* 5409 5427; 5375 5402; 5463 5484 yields -1.1 Ang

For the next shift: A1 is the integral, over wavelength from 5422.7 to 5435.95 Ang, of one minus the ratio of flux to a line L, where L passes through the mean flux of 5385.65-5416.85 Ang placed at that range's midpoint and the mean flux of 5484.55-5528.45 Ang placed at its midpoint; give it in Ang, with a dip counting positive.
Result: -0.5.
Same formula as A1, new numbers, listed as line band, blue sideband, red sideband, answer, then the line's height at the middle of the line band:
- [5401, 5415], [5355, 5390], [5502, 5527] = 0.86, 1.97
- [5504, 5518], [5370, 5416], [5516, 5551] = -0.01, 1.96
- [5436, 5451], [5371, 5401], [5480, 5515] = -0.75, 1.97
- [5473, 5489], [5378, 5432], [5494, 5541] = -0.12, 1.94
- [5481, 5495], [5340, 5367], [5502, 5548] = -0.85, 1.98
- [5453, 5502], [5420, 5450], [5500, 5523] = 0.22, 2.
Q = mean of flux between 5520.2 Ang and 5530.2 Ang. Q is 1.91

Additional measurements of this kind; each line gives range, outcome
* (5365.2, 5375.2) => 1.84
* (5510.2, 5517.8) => 1.99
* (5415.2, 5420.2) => 2.18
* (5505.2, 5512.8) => 1.91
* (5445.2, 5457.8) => 1.98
